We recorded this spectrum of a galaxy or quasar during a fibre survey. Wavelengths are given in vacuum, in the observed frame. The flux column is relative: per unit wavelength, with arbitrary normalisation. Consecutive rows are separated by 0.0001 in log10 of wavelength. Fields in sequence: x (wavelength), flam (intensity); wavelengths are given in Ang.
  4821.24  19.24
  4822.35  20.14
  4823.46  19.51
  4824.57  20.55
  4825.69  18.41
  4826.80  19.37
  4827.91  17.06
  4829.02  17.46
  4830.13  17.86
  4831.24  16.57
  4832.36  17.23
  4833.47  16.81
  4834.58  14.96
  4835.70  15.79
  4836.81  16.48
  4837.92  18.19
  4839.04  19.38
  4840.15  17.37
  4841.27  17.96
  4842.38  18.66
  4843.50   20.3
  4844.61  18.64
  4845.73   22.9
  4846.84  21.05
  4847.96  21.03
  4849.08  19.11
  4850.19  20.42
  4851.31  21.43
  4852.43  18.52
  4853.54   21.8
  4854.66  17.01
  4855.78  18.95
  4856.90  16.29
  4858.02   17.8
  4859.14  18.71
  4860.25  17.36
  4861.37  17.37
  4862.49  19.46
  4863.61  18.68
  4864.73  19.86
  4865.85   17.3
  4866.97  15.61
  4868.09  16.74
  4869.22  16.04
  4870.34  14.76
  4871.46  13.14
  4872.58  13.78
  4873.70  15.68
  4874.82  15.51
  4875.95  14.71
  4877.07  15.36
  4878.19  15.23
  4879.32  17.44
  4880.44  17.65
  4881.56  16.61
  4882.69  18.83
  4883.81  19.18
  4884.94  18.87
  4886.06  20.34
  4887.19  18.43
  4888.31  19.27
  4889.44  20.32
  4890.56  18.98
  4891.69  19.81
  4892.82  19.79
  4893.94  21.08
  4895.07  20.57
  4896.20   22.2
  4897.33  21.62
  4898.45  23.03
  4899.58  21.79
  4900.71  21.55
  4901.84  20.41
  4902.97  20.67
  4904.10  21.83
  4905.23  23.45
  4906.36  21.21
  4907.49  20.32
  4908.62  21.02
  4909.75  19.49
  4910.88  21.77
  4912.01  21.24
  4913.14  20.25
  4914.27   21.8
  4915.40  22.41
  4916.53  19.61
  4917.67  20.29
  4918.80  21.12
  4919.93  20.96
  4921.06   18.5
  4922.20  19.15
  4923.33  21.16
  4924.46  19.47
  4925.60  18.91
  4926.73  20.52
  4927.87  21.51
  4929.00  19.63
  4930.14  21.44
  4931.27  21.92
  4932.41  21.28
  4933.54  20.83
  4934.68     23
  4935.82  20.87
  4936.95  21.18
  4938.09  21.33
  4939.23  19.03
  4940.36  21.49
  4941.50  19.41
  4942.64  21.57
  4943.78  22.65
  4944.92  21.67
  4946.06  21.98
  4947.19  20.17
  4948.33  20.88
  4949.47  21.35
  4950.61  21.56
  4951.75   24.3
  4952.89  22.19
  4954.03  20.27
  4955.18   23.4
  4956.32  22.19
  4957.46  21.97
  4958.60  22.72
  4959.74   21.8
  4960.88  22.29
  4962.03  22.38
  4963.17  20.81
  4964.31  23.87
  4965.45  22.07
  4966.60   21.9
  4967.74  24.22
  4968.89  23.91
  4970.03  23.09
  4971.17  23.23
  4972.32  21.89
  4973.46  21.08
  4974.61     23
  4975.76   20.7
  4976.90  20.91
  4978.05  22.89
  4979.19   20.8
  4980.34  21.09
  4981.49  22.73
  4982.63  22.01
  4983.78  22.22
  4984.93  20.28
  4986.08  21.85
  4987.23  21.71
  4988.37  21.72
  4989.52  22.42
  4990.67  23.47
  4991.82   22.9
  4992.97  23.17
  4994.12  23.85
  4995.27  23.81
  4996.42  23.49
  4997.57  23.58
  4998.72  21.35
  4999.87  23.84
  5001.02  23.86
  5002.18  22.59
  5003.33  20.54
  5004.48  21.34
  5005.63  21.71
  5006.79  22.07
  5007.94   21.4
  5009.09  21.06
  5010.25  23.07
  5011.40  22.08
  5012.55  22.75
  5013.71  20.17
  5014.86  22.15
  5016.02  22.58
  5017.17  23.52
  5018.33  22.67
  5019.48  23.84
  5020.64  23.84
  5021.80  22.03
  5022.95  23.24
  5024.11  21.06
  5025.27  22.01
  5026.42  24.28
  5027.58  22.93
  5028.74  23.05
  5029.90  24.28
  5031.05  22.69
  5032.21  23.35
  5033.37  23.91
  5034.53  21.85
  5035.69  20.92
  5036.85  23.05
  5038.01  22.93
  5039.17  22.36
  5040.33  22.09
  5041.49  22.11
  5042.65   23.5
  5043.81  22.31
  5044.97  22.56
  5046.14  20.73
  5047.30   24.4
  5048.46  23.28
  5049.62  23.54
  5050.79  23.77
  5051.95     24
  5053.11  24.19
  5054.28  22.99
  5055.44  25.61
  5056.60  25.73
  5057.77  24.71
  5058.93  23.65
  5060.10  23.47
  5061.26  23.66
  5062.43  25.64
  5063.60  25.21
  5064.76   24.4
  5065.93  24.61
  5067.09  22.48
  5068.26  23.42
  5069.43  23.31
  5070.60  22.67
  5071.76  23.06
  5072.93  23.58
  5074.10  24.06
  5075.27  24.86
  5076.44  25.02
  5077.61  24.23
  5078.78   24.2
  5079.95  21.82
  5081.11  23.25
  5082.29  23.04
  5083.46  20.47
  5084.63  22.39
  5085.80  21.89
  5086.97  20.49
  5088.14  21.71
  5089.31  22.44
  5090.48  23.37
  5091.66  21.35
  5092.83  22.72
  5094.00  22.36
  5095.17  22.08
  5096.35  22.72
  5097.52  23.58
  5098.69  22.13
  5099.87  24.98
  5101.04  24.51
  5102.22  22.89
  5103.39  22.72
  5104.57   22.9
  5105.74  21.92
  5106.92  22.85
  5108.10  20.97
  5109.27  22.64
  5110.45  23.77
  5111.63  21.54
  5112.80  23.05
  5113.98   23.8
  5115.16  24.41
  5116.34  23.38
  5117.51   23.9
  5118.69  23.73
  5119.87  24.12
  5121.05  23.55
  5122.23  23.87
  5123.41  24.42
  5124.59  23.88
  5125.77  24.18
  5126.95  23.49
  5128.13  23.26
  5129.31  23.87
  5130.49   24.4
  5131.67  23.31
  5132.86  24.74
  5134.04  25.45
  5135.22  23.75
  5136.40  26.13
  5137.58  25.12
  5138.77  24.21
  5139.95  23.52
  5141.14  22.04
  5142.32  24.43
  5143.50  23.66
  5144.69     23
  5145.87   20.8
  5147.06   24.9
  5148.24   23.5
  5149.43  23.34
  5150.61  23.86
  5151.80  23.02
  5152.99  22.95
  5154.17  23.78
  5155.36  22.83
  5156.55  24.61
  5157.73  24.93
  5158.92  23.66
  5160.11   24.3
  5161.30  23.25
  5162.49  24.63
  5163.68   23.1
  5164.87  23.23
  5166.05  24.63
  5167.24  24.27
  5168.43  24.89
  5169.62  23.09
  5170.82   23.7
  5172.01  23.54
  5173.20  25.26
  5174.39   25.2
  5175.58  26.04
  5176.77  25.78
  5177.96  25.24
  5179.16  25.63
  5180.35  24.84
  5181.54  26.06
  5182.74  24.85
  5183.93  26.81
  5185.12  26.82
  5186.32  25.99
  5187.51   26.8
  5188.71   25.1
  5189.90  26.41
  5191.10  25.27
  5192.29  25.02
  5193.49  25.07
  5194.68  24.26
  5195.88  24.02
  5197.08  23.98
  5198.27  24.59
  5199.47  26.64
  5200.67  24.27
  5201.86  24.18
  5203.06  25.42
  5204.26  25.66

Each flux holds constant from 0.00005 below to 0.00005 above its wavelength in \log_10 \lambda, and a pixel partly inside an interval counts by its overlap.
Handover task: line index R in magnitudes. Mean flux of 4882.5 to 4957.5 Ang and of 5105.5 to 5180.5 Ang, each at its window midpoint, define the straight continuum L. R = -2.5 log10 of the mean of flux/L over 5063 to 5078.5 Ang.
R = -0.047 mag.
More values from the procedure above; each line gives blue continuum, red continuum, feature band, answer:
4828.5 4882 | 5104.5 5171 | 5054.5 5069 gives -0.108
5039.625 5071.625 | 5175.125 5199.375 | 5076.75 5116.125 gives 0.068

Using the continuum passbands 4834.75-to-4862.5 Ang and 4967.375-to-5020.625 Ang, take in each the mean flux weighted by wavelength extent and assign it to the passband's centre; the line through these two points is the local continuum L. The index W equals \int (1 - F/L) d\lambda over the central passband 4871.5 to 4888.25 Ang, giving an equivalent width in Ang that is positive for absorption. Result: 2.3 Ang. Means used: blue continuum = 18.8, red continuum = 22.4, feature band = 16.9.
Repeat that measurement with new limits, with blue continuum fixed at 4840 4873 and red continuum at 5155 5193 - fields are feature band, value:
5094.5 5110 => 0.4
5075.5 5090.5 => 0.2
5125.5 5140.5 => -0.1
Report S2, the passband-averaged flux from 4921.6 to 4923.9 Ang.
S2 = 20.1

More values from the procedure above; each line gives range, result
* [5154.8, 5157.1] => 23.7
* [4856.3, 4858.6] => 17.1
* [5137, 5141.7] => 23.7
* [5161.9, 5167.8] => 24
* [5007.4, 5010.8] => 21.8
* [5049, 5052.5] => 23.8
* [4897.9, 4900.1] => 22.4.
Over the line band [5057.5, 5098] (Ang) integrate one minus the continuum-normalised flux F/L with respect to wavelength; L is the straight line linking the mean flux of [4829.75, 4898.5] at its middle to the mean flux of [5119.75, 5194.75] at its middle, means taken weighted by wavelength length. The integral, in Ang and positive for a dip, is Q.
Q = -0.9 Ang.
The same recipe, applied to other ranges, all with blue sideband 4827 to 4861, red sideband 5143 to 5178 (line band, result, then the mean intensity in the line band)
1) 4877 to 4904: -0.56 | 19.7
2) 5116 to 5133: -0.39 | 23.9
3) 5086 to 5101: 0.15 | 22.6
